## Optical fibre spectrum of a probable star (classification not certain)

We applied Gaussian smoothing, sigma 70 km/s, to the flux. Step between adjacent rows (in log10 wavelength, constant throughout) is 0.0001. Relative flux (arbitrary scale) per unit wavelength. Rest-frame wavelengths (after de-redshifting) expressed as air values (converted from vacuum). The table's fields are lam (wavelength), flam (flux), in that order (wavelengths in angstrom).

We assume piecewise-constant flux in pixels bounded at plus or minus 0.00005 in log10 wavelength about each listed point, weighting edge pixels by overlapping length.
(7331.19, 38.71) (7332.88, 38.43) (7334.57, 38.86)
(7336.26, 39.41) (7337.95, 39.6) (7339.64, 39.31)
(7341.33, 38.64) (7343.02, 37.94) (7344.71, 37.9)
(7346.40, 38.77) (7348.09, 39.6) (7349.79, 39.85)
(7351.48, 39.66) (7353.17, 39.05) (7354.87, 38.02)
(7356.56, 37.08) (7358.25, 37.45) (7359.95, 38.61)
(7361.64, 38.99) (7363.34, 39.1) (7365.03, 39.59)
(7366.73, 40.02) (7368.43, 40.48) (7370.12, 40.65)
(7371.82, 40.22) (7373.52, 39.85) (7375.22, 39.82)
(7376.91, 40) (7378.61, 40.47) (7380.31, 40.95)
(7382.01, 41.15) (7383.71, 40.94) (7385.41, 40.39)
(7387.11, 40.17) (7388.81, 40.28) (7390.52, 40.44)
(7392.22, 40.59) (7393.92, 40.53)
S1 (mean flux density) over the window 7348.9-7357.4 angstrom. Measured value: 38.7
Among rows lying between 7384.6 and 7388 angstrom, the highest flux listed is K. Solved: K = 40.39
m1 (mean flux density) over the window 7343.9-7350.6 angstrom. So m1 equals 39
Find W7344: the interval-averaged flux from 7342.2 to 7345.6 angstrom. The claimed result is 38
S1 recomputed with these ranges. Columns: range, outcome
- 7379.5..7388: 40.7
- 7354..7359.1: 37.5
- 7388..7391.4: 40.3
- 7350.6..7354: 39.4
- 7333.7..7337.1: 39.1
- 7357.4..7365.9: 38.8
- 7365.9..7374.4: 40.2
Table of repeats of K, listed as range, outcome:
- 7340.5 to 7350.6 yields 39.85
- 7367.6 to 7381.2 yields 40.95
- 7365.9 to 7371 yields 40.65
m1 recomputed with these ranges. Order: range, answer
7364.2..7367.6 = 39.7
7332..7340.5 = 39.1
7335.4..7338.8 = 39.5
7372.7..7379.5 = 40.1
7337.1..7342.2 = 39.2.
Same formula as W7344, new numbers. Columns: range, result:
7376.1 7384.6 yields 40.7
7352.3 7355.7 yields 38.5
